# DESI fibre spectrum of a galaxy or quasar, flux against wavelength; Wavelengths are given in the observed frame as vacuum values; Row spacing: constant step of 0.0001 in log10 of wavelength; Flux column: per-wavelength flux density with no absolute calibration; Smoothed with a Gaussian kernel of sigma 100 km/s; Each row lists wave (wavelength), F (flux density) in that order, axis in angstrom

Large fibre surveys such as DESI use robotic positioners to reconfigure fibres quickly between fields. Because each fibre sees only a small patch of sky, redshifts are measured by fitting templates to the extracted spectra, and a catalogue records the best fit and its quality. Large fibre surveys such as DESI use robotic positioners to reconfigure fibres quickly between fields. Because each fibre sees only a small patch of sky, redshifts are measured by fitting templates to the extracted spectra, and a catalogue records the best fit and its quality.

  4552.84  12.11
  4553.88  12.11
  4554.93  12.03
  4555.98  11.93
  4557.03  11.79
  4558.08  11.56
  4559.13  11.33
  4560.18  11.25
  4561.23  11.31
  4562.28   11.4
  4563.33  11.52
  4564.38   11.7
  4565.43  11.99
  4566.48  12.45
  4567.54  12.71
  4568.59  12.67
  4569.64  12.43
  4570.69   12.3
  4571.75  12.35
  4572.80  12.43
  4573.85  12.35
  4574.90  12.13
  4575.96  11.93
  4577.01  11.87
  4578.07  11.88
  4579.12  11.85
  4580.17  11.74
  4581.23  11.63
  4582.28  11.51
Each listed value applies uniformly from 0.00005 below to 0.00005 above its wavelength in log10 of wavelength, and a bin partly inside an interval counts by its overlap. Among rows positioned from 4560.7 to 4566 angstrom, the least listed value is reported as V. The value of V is 11.31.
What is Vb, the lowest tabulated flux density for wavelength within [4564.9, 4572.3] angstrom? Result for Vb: 11.99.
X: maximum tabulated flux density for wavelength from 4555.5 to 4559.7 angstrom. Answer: 11.93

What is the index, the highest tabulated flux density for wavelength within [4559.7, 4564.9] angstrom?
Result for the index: 11.7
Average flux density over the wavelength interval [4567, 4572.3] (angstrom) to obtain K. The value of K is 12.5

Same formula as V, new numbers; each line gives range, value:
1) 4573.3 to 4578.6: 11.87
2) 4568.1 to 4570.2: 12.43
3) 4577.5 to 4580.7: 11.74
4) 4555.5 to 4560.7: 11.25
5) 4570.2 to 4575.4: 12.13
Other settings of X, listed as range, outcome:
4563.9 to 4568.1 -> 12.71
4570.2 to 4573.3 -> 12.43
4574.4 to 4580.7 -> 12.13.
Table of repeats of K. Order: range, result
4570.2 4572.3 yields 12.3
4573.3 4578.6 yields 12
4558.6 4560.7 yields 11.3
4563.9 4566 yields 11.9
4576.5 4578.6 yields 11.9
